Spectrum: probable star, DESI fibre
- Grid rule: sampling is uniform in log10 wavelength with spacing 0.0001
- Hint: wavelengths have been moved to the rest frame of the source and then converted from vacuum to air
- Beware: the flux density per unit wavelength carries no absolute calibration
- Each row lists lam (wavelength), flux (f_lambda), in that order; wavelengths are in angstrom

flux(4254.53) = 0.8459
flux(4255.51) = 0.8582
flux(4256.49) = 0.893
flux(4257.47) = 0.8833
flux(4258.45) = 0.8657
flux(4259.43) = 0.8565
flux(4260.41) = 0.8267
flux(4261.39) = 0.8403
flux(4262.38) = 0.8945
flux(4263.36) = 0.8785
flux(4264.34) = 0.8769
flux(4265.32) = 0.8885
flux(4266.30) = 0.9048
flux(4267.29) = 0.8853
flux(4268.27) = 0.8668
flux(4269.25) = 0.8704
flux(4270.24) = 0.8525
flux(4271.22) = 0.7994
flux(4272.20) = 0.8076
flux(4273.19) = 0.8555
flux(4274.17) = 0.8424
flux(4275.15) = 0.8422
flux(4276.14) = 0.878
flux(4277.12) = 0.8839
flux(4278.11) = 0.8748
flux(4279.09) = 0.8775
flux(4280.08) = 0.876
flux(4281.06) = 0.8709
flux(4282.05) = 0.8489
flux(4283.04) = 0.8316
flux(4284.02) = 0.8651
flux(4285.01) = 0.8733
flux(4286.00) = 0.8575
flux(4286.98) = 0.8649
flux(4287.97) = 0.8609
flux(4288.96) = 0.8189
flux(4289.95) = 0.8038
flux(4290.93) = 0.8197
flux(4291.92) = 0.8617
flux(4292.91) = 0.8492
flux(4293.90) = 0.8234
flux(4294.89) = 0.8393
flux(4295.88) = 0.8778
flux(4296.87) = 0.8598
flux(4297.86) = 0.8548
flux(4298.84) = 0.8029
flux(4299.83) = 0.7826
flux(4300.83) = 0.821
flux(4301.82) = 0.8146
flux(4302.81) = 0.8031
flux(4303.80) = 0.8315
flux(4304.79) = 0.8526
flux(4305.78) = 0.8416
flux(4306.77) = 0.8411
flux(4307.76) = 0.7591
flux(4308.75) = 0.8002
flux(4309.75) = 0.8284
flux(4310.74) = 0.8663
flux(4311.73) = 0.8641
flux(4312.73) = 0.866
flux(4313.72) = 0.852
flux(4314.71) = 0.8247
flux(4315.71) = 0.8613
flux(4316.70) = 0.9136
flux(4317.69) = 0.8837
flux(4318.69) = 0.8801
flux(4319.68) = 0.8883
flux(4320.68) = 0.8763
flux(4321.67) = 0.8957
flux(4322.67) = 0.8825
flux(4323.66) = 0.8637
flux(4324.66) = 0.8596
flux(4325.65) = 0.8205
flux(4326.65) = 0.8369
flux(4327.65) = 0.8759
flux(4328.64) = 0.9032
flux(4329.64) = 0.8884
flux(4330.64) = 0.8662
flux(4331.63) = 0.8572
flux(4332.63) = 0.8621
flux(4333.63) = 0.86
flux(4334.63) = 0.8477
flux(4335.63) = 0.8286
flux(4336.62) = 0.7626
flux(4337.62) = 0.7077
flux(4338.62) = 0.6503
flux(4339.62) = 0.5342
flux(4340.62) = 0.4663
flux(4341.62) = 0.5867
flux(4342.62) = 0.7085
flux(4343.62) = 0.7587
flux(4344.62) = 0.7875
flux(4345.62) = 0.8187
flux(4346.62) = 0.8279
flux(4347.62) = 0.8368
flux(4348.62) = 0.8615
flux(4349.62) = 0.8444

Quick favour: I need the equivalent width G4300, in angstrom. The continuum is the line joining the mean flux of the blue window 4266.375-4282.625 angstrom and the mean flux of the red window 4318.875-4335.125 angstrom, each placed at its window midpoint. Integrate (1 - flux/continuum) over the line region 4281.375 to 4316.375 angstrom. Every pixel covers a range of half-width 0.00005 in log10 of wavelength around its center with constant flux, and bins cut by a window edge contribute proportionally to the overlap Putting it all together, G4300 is 1.00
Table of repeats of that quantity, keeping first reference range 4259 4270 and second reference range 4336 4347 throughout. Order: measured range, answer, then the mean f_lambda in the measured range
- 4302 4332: -4.3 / 0.856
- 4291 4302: -0.5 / 0.835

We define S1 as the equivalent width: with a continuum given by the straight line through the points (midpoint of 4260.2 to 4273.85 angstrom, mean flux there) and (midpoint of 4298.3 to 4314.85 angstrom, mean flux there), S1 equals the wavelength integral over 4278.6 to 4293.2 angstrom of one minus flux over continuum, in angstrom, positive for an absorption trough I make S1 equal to -0.1 angstrom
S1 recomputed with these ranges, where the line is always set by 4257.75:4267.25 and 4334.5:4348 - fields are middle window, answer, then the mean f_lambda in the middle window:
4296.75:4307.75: -0.4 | 0.824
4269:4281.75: -0.2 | 0.856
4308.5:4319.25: -1.2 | 0.86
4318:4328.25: -1.6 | 0.869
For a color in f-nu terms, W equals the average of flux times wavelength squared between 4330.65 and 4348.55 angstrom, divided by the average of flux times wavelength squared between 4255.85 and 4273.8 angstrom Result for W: 0.90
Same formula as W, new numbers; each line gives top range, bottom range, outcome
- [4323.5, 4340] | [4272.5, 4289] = 0.97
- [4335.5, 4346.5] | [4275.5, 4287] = 0.82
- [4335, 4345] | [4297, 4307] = 0.84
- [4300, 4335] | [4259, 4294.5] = 1.02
